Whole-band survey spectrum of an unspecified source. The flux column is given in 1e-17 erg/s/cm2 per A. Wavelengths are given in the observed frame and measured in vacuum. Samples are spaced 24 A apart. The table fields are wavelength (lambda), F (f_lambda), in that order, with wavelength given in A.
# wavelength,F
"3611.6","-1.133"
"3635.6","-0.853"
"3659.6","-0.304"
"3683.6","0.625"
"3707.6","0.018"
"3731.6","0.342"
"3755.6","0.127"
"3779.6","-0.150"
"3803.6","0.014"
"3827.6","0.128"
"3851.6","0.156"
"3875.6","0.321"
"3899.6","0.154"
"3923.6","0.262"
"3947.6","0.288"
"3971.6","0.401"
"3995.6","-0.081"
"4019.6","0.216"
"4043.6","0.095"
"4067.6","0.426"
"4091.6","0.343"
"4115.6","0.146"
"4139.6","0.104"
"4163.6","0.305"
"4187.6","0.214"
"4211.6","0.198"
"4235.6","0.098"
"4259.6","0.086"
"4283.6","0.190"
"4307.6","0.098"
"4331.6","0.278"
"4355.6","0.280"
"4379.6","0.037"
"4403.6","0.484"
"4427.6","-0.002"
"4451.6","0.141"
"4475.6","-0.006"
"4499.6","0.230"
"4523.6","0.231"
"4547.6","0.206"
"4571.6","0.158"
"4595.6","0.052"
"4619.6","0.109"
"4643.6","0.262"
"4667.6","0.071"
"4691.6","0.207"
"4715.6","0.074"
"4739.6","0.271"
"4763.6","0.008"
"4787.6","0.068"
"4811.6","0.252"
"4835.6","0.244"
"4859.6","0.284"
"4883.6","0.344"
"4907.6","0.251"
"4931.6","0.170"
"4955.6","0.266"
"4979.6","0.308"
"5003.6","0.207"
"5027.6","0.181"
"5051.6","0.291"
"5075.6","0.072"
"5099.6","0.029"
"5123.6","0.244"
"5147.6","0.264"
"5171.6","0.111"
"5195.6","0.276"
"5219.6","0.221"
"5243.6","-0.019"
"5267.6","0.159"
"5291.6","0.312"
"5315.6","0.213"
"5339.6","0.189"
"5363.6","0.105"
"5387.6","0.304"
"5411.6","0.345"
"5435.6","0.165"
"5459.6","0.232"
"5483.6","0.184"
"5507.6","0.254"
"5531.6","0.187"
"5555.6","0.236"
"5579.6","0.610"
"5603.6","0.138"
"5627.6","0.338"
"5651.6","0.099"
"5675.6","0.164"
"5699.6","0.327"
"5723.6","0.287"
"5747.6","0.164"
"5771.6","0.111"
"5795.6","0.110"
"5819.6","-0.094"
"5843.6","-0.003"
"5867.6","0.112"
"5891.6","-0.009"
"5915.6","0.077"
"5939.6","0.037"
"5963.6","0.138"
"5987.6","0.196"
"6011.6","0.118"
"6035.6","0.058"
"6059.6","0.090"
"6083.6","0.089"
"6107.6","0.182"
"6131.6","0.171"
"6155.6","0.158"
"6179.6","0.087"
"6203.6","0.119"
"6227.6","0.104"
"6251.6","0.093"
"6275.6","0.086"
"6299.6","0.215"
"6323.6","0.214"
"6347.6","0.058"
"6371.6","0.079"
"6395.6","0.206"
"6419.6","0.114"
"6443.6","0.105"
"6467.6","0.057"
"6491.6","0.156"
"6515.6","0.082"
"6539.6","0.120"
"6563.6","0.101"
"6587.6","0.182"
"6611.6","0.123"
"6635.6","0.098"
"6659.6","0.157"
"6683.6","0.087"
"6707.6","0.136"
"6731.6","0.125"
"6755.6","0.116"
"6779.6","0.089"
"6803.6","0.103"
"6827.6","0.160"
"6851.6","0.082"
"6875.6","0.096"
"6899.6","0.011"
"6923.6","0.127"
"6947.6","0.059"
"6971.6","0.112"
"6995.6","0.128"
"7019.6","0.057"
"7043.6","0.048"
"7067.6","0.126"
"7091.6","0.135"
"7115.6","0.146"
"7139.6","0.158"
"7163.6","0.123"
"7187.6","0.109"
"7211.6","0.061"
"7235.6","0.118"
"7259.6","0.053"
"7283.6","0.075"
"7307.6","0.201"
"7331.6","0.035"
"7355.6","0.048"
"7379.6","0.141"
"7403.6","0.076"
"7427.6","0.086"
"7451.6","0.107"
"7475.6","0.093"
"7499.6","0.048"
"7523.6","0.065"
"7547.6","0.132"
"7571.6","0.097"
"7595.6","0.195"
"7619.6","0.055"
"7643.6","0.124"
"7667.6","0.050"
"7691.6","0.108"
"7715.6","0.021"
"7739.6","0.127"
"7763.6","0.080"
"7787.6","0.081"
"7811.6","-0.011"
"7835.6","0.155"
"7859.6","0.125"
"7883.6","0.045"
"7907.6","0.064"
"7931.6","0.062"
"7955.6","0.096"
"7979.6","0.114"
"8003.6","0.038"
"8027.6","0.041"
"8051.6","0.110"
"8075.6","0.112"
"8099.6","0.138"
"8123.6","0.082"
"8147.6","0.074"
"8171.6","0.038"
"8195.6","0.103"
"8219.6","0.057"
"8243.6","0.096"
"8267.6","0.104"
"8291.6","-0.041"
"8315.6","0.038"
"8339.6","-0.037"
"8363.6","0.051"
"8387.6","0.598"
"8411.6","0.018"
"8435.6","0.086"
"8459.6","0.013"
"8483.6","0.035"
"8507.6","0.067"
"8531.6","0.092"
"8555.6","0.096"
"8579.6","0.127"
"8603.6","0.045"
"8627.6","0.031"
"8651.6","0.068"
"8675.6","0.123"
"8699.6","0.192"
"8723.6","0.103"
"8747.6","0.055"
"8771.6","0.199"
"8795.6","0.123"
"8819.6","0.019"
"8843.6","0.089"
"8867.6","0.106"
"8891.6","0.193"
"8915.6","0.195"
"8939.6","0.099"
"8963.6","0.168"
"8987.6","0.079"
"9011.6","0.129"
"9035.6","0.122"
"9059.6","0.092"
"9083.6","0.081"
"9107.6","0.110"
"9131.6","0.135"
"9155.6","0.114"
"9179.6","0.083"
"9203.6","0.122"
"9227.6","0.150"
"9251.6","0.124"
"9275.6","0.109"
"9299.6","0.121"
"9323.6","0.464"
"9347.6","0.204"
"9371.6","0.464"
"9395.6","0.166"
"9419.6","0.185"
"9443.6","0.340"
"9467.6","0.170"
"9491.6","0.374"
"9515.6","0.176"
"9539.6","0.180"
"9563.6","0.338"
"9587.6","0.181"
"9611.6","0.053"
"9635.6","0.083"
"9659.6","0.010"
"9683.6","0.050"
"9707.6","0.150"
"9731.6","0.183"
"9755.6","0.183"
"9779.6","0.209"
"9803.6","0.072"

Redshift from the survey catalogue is 1.250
